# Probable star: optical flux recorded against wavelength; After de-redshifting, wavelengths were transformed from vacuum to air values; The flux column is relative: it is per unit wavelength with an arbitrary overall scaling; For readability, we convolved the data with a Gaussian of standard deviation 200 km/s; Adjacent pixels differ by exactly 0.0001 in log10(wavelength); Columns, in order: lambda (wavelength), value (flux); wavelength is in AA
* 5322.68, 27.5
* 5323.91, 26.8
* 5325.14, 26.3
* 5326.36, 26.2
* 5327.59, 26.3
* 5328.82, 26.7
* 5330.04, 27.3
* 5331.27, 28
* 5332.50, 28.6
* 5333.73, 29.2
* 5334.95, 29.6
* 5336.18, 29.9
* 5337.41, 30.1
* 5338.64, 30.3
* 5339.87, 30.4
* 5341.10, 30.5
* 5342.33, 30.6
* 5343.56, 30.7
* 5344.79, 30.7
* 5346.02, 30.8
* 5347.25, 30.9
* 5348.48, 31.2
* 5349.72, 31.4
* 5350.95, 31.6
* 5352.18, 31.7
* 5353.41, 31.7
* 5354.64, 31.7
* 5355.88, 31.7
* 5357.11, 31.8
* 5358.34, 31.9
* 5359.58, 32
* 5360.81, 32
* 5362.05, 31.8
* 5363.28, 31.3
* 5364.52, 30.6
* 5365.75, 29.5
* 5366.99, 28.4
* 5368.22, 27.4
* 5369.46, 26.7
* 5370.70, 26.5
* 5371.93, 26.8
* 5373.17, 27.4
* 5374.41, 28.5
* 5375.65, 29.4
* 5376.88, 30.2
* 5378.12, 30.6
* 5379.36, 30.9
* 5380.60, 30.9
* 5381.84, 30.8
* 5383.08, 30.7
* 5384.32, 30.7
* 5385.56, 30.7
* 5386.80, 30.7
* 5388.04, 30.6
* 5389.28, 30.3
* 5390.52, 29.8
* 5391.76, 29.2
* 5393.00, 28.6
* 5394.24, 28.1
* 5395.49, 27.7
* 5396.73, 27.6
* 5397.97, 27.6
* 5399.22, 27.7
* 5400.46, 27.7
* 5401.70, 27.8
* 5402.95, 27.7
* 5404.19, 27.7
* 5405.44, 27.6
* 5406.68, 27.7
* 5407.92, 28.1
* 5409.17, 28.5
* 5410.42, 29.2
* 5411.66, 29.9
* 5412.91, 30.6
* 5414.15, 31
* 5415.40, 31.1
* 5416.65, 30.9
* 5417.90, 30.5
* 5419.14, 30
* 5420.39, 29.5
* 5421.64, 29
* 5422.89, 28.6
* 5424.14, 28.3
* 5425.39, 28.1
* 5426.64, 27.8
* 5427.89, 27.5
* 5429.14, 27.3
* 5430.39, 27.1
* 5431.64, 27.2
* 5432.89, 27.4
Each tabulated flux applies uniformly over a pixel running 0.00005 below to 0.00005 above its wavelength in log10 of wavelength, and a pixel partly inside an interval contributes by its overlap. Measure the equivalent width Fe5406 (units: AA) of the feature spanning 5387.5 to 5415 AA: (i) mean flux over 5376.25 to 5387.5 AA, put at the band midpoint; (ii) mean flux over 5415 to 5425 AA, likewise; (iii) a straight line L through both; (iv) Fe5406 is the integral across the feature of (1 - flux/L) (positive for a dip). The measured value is 1.35 AA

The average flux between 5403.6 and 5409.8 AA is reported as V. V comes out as 27.9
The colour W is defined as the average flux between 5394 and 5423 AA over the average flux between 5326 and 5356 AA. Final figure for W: 1.0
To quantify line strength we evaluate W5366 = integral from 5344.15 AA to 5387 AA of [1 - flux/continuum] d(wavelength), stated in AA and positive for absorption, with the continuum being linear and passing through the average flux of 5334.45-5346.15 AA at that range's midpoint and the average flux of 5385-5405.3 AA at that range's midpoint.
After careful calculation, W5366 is -1.08 AA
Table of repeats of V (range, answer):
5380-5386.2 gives 30.8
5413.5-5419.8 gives 30.7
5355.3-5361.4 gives 31.9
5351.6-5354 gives 31.7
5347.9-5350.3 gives 31.2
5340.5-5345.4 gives 30.6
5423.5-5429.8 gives 27.8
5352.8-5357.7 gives 31.7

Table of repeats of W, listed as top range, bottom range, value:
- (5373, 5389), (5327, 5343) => 1.04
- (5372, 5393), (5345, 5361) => 0.95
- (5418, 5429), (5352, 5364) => 0.90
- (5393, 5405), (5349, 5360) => 0.88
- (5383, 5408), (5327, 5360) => 0.95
